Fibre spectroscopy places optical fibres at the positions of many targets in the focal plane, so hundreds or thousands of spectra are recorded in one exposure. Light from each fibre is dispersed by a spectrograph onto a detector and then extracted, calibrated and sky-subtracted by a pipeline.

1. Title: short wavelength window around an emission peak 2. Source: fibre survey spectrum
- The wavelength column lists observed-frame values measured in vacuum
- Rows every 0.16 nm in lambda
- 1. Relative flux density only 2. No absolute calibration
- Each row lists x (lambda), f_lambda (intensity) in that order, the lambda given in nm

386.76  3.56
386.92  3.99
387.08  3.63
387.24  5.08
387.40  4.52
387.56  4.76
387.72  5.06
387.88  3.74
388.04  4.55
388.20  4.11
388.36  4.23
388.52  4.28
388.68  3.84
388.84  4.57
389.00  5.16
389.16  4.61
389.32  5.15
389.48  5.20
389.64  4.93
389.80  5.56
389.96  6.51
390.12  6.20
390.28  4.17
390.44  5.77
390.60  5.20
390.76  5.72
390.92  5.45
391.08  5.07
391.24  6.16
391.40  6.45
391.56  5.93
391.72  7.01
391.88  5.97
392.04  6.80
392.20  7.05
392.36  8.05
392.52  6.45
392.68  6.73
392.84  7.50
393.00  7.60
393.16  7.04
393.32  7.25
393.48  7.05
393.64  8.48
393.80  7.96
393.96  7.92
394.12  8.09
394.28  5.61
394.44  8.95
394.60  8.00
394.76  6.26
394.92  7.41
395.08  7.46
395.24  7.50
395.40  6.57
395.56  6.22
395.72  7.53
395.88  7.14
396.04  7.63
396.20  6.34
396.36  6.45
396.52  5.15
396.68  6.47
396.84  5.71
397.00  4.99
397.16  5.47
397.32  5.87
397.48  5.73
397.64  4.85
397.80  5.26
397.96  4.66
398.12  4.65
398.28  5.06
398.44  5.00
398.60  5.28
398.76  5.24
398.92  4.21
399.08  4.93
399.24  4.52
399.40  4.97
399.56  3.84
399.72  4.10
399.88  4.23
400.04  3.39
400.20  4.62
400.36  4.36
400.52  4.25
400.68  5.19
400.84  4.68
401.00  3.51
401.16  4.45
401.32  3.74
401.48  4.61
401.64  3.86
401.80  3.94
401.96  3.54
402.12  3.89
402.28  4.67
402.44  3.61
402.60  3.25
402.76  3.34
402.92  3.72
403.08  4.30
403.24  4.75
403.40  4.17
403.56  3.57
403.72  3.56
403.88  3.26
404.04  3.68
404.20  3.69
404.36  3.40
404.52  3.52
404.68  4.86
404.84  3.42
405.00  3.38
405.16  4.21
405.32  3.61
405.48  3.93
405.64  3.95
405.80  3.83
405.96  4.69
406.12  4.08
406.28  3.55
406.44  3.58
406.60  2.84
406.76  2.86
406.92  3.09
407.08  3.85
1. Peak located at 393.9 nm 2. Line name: C IV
